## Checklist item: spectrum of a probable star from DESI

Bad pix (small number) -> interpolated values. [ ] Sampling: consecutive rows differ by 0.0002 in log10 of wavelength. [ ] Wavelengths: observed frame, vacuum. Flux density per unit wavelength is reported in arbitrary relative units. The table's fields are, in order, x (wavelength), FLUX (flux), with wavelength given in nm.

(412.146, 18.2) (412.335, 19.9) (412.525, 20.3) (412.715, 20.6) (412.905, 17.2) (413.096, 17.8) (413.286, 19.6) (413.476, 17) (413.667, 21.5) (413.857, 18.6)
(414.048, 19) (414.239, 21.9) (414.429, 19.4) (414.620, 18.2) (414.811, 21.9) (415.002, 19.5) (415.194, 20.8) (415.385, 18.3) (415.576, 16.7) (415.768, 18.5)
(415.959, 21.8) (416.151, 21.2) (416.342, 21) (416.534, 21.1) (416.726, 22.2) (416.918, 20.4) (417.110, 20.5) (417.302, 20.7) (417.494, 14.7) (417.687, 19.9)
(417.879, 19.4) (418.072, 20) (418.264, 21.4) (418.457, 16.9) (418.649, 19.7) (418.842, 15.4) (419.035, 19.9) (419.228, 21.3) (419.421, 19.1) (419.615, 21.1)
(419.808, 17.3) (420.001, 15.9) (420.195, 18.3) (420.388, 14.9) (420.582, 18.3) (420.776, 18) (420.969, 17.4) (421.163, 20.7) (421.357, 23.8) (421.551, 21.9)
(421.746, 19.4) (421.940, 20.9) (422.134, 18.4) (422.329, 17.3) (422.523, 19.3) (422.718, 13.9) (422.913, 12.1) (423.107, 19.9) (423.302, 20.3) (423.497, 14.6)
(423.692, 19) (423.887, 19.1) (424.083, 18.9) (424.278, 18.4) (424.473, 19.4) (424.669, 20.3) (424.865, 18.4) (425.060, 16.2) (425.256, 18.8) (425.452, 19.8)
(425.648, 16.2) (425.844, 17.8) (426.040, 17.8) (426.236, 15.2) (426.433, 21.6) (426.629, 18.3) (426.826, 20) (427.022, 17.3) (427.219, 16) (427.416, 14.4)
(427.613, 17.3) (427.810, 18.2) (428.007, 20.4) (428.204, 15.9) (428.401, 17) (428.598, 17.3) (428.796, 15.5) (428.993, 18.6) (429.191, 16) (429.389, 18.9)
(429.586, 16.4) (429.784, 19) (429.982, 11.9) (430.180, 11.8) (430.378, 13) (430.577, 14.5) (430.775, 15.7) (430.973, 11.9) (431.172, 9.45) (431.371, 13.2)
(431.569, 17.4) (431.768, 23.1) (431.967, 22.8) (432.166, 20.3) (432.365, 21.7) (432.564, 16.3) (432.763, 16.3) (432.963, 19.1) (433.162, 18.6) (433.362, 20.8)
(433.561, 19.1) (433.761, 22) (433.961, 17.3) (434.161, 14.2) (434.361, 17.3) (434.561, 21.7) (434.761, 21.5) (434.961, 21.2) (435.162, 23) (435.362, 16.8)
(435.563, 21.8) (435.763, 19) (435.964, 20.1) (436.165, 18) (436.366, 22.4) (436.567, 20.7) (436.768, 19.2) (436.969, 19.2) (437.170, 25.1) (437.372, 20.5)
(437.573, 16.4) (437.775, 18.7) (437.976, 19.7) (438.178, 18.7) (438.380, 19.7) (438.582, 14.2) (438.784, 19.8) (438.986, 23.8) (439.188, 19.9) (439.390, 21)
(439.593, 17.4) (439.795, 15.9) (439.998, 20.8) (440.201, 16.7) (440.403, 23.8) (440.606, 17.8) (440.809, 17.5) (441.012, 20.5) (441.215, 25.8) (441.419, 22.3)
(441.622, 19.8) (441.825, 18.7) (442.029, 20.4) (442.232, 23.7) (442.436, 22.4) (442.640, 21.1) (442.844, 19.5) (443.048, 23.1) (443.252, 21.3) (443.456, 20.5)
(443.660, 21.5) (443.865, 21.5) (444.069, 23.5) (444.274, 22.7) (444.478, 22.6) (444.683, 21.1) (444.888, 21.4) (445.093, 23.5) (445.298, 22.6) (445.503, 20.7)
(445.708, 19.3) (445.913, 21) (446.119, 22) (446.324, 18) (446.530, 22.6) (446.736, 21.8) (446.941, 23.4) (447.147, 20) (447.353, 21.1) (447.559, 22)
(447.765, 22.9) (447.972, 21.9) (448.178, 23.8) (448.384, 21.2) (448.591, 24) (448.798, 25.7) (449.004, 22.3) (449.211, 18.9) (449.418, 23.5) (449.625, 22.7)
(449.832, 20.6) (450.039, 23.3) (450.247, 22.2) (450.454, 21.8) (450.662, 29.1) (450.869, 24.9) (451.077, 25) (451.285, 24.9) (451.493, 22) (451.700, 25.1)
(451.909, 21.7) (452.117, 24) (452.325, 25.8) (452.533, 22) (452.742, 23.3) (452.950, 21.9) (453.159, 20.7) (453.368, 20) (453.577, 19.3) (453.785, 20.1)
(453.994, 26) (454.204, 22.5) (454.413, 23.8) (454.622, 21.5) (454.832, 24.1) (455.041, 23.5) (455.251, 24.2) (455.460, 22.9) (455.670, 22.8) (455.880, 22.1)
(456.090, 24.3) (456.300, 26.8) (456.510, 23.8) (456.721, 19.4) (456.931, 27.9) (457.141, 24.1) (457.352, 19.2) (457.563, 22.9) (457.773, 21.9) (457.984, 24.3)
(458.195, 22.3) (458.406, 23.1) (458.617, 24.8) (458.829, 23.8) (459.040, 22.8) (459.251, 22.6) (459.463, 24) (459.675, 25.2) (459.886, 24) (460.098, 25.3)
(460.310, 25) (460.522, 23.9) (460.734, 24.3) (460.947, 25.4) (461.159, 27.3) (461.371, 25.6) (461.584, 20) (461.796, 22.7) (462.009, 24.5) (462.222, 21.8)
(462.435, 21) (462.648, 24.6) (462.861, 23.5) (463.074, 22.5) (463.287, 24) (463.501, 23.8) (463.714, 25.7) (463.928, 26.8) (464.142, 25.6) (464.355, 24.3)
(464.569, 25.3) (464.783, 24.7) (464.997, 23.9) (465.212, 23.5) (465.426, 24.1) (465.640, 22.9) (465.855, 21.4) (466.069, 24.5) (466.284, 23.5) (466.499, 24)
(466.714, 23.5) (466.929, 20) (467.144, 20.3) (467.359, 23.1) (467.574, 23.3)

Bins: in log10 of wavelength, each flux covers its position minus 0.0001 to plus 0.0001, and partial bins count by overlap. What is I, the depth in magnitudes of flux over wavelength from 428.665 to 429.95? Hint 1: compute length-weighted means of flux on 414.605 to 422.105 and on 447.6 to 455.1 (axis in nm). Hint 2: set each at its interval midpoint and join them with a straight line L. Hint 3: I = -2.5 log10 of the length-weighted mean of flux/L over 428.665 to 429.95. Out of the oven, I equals 0.20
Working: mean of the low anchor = 19.4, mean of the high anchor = 22.9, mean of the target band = 17.1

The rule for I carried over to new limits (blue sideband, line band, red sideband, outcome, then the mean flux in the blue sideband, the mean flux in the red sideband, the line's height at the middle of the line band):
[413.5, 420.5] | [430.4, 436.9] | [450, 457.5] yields 0.14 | 19.4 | 23.2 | 21.1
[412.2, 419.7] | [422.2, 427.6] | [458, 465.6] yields 0.15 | 19.6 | 24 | 20.5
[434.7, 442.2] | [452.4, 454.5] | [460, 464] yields 0.03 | 20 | 24.1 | 22.6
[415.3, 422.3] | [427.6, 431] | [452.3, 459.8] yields 0.25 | 19.3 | 23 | 20.4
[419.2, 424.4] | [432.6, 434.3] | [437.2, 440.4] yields 0.04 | 18.5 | 19.2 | 18.9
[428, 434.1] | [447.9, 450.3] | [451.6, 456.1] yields -0.05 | 17.1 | 22.8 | 21.6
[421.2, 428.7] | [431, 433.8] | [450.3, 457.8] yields 0.07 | 18.2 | 23.2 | 19.5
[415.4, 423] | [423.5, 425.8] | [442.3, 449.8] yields 0.07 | 19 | 21.9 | 19.6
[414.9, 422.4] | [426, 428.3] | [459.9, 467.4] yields 0.14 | 19.3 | 23.8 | 20.2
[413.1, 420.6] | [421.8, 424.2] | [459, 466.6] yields 0.12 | 19.3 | 24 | 19.9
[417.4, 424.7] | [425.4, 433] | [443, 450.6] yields 0.16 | 18.6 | 22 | 19.7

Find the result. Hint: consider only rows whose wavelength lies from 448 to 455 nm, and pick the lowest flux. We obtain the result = 18.9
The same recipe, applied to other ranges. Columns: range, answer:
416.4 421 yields 14.7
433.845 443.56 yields 14.2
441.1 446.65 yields 18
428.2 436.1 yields 9.45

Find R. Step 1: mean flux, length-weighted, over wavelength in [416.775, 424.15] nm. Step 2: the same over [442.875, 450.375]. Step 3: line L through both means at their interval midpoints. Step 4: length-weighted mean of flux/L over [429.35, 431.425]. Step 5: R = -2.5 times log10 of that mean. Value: 0.38 mag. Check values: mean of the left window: 18.7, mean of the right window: 21.9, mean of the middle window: 14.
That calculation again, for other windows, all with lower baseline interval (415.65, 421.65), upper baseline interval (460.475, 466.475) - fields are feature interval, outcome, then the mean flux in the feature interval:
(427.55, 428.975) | 0.17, 17.5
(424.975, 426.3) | 0.15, 17.5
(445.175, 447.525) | 0.05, 21.2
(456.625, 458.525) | 0.03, 22.8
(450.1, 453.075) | -0.05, 23.8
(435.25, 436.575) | 0.07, 19.8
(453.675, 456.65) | -0.01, 23.4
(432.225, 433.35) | 0.12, 18.7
